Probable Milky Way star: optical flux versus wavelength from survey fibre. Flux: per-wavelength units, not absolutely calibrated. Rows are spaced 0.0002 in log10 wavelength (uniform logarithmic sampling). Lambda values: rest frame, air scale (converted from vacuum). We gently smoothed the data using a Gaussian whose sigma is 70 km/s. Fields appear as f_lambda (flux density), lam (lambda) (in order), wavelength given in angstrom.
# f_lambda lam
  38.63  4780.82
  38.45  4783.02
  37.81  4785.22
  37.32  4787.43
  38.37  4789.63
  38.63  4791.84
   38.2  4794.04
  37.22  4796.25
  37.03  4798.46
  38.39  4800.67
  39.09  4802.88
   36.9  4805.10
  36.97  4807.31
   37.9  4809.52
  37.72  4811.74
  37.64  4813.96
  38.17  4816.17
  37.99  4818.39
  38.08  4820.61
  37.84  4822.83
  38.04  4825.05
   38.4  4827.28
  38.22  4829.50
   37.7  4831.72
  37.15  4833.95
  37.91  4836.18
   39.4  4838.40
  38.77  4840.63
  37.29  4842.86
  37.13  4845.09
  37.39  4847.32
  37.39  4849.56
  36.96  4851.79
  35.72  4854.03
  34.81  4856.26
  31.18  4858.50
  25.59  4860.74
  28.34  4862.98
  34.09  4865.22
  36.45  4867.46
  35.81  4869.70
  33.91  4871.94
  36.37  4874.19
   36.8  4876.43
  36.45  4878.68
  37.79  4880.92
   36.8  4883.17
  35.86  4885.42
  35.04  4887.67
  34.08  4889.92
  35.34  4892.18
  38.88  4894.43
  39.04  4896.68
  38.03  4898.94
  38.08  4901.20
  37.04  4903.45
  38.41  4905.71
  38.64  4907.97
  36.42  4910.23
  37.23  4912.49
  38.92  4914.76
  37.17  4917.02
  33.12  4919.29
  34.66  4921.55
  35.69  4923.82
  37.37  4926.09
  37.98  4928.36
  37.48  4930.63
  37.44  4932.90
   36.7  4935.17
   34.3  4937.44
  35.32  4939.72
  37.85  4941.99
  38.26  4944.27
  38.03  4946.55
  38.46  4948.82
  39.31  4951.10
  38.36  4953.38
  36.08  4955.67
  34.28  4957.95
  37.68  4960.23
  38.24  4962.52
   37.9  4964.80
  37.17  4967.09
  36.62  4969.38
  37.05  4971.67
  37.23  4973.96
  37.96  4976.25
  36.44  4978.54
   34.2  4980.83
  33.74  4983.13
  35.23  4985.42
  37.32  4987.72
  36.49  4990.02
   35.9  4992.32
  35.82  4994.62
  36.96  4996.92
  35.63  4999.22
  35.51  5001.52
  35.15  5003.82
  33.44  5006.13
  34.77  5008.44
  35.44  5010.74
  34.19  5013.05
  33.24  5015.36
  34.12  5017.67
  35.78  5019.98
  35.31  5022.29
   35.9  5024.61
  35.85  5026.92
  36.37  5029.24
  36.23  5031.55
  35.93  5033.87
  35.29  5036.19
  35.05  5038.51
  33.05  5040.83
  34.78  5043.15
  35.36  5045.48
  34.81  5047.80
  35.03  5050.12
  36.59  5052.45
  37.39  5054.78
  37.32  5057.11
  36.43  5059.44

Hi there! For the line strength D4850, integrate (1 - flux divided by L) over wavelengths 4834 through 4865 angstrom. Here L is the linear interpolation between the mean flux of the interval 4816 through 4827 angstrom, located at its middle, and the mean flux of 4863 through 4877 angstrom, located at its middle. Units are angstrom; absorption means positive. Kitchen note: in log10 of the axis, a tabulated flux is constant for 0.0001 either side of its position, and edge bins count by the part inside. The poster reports 0.9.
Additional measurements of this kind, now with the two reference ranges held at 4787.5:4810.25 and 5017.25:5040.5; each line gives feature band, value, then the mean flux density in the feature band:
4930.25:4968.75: -0.9 angstrom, 37.2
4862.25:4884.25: 1.0 angstrom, 35.4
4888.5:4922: -0.2 angstrom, 37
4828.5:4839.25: -0.2 angstrom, 38.1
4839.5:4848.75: -0.1 angstrom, 37.6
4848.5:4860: 0.7 angstrom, 34.9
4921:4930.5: 0.0 angstrom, 36.6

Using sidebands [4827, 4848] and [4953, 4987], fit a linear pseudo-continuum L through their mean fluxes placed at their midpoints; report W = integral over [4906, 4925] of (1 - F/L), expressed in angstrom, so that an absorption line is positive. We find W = 0.27 angstrom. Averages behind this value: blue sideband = 37.9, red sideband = 36.5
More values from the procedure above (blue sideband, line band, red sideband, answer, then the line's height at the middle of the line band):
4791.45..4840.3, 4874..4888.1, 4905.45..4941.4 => 0.2 angstrom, 37.2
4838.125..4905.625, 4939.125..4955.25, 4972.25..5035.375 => -1.0 angstrom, 35.7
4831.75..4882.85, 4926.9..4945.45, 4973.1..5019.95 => -0.7 angstrom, 35.5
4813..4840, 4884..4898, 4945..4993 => 0.4 angstrom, 37.5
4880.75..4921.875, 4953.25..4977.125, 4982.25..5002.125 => -0.6 angstrom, 36.2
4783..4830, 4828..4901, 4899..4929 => 2.7 angstrom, 37.4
